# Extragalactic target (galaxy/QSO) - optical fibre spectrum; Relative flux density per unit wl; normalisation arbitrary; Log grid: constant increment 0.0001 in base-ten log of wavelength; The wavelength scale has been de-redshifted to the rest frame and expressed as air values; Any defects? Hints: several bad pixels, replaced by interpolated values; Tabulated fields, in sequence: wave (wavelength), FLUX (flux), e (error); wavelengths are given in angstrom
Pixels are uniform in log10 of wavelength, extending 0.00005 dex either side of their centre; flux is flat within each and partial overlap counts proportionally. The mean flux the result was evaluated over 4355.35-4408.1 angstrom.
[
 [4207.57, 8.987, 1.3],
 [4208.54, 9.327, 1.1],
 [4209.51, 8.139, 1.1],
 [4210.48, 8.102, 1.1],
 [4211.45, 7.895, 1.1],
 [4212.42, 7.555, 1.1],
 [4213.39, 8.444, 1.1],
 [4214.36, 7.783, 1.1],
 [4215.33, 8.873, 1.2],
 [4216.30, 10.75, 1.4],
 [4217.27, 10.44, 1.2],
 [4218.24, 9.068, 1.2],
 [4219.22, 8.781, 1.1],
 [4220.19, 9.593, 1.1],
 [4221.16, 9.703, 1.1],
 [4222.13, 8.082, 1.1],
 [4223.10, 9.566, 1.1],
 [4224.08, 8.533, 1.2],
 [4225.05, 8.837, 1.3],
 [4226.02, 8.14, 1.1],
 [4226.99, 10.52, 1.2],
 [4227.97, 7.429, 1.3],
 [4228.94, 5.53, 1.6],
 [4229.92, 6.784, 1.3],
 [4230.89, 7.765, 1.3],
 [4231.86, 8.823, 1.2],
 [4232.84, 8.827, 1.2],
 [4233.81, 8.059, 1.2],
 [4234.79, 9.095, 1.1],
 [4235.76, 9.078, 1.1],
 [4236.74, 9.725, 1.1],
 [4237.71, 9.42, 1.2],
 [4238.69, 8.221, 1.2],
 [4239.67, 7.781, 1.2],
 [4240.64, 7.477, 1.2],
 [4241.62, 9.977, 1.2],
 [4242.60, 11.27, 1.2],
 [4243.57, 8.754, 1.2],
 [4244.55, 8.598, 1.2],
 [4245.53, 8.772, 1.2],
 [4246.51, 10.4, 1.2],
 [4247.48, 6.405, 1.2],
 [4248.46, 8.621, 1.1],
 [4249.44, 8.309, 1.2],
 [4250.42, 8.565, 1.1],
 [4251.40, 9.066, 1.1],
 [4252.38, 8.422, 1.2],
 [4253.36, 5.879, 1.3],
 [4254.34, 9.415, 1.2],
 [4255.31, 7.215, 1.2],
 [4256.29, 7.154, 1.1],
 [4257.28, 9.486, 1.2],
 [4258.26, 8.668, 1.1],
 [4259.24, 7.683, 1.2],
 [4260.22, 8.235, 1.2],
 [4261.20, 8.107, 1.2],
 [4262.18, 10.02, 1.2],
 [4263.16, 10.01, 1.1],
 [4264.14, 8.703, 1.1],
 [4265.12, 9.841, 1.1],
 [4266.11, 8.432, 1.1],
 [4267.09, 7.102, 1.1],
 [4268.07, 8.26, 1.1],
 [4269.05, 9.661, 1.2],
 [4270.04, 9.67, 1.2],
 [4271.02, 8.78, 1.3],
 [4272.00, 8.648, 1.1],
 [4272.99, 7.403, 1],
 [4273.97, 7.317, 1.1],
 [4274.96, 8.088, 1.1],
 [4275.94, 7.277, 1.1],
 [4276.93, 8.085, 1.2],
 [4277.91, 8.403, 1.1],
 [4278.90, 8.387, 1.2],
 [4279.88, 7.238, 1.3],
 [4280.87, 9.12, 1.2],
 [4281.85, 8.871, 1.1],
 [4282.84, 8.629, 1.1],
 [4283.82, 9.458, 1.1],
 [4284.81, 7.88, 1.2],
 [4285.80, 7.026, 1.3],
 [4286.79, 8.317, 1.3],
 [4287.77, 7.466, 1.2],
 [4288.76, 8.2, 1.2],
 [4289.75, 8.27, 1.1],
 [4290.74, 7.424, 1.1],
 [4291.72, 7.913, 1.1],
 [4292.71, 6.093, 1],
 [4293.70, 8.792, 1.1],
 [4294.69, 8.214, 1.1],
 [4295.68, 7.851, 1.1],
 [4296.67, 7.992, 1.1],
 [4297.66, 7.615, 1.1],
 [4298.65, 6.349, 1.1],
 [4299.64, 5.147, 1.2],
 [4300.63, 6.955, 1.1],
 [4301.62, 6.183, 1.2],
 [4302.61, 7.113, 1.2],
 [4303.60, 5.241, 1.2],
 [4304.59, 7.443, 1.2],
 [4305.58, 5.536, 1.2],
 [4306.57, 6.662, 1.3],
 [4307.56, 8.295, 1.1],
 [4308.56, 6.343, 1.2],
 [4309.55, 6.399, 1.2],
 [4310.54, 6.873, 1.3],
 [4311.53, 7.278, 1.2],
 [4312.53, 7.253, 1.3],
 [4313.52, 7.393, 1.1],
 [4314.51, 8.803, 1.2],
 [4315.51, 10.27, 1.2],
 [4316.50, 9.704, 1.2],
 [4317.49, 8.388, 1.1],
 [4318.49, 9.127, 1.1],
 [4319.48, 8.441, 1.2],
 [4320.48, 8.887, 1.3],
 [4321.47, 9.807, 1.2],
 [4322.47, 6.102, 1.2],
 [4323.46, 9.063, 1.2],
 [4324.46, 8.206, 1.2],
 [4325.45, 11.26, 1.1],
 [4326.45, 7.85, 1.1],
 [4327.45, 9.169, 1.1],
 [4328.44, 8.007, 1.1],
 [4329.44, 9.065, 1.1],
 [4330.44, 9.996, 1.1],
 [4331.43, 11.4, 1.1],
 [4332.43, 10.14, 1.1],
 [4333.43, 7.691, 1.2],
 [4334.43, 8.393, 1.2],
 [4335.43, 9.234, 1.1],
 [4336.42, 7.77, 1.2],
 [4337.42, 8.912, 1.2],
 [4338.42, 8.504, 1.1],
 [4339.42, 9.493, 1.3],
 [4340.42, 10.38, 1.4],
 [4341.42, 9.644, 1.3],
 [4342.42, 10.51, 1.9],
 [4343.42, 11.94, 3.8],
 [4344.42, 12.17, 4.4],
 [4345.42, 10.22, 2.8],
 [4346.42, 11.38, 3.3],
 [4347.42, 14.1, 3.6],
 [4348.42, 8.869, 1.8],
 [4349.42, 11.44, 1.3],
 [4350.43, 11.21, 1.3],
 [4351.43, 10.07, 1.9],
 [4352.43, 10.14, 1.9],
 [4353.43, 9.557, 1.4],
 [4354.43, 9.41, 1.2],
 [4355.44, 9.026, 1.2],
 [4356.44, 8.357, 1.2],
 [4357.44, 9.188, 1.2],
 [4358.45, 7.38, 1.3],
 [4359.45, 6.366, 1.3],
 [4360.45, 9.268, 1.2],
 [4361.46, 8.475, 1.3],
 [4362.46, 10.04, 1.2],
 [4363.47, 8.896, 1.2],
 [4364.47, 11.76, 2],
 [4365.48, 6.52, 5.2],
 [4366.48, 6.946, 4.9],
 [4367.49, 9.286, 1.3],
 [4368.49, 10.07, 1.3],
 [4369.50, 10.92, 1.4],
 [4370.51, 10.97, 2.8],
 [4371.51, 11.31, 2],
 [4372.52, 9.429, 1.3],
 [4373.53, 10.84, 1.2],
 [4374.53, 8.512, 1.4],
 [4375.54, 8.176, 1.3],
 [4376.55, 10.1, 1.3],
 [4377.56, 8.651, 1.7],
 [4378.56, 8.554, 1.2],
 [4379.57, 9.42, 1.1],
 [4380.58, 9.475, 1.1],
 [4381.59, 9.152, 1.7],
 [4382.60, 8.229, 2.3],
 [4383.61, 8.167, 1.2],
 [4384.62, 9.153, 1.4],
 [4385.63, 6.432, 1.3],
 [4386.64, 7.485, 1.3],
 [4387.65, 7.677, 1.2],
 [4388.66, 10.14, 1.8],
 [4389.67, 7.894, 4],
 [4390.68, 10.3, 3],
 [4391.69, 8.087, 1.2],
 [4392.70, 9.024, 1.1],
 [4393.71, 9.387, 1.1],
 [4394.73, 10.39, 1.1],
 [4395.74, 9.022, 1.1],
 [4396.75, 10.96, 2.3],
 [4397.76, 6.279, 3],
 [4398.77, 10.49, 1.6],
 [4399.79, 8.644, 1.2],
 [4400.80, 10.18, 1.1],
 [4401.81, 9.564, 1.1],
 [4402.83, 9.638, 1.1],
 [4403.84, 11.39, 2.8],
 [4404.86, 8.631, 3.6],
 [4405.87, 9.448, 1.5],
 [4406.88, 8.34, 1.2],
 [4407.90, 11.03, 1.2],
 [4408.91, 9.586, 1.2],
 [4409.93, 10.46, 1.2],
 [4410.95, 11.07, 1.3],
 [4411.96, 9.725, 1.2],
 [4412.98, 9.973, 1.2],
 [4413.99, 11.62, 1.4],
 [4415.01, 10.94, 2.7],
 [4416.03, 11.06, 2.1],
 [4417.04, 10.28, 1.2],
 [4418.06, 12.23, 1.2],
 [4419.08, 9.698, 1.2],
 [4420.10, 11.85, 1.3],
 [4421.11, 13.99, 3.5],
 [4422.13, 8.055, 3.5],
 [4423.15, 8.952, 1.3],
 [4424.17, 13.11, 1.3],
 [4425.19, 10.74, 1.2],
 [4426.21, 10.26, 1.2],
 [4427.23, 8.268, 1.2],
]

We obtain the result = 9.11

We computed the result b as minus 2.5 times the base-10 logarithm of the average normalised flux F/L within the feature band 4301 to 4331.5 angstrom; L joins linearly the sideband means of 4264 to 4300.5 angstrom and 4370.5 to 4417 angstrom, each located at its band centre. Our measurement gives 0.05 mag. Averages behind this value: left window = 8.03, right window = 9.45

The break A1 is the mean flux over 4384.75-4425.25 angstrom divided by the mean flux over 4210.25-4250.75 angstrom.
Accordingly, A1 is 1.13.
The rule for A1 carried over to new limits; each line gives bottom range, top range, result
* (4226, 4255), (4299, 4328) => 0.91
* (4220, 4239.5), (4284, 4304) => 0.86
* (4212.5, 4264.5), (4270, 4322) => 0.90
